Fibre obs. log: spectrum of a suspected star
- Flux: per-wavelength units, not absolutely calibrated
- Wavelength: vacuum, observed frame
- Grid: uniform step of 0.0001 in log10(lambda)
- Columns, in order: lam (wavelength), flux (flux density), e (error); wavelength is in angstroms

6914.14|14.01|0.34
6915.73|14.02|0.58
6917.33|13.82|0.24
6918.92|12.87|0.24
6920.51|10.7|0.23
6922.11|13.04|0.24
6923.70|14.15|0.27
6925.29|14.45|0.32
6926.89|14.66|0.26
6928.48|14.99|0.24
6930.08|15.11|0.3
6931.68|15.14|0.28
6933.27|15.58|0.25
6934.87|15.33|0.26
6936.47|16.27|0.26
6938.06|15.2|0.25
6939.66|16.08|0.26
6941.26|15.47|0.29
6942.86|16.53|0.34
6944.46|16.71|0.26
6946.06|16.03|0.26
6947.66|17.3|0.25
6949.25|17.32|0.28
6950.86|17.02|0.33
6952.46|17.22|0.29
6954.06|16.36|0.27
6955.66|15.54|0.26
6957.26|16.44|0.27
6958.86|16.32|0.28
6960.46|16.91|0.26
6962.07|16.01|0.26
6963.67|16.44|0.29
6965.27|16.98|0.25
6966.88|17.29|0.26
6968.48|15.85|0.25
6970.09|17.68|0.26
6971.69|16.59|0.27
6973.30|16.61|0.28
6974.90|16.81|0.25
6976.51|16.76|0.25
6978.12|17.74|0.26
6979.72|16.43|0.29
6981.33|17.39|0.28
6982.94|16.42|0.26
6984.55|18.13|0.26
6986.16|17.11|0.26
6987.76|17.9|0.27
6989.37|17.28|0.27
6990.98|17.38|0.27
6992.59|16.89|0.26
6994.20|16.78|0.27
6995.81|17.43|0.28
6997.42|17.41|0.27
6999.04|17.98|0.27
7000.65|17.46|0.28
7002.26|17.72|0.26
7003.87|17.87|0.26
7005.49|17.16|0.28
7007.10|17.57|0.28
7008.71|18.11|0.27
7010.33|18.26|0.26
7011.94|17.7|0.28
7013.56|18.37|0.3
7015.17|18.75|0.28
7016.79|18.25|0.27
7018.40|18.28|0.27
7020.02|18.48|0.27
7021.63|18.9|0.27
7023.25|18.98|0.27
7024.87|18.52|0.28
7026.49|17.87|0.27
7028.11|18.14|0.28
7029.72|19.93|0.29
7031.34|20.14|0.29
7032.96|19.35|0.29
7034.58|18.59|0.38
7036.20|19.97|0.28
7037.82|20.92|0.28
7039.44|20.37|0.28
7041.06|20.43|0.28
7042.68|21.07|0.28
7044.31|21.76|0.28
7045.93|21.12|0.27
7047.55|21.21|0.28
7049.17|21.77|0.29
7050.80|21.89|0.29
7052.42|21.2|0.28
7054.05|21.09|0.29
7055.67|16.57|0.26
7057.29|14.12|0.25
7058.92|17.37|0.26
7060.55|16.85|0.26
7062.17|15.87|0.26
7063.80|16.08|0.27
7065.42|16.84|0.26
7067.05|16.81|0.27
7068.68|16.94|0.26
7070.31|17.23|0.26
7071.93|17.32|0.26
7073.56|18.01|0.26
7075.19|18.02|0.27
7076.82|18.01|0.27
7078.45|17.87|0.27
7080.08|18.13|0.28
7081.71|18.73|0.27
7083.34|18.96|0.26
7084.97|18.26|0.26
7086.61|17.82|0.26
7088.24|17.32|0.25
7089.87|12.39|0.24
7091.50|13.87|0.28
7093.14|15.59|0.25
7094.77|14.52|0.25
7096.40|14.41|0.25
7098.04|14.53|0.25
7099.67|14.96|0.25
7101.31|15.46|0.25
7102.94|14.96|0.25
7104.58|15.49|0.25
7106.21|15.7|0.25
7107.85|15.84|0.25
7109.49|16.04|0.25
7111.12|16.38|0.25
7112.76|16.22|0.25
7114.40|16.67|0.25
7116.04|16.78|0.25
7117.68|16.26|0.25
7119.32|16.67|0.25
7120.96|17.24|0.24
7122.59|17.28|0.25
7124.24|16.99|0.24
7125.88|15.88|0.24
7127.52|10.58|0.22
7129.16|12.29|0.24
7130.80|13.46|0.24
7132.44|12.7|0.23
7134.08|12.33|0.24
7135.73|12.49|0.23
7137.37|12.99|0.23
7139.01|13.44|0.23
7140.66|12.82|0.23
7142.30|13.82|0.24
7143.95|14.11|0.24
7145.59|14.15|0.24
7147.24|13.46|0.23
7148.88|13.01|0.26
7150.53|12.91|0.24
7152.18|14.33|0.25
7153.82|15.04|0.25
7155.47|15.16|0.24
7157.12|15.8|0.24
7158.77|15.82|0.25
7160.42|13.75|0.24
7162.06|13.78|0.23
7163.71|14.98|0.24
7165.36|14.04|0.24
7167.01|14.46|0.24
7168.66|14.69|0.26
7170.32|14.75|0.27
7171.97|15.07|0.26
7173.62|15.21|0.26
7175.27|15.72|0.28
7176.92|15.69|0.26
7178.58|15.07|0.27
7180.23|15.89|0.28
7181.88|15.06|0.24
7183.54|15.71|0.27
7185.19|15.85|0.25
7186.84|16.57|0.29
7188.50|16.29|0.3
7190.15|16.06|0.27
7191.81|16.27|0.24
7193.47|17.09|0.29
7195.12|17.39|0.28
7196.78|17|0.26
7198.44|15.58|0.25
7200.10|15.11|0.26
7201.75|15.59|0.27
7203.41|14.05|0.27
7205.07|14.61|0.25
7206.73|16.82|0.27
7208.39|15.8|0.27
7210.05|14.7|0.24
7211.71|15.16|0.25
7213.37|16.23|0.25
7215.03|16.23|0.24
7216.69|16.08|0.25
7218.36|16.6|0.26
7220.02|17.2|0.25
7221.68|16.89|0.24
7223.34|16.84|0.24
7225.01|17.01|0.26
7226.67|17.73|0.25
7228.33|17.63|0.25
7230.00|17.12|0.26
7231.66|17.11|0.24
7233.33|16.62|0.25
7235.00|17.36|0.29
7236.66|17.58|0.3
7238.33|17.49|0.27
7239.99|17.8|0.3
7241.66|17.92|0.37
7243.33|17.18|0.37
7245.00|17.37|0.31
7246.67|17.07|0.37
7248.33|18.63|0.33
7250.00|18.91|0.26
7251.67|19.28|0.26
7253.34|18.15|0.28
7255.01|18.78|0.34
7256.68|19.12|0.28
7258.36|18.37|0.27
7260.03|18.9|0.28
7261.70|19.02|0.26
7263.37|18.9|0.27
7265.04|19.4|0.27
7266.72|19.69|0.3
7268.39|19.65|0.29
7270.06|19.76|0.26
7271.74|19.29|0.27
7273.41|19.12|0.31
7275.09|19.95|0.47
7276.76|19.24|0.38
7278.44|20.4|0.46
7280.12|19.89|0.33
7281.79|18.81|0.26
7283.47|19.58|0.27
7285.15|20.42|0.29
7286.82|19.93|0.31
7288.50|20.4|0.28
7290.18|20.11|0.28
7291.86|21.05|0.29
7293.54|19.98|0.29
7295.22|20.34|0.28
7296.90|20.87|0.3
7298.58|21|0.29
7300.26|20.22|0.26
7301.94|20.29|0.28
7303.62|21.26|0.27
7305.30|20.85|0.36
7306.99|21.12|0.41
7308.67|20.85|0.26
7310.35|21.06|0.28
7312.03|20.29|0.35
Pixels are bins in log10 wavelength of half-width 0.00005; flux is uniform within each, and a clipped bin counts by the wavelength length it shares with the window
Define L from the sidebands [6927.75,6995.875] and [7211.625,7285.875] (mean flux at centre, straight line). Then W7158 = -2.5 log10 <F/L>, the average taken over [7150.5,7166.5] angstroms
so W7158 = 0.205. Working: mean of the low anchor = 16.6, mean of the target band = 14.6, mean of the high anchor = 18.2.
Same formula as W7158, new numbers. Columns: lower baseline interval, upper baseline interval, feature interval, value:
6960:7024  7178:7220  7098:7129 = 0.054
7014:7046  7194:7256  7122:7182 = 0.242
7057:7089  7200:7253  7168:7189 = 0.101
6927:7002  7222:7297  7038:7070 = -0.099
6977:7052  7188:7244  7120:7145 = 0.243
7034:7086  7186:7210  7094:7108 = 0.187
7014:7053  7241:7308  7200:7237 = 0.195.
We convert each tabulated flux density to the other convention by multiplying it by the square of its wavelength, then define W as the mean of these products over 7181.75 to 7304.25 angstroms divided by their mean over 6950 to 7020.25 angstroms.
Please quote 1.1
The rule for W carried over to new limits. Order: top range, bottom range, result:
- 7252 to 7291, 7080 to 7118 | 1.27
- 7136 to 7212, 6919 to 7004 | 0.97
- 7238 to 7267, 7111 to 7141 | 1.30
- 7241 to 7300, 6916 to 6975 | 1.35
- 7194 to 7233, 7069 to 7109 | 1.03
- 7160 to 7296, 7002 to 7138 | 1.05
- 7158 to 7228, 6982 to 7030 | 0.93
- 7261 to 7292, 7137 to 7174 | 1.43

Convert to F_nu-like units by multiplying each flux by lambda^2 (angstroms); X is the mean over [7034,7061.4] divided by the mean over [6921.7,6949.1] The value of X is 1.3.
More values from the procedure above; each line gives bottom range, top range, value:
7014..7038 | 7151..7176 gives 0.81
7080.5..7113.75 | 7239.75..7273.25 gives 1.23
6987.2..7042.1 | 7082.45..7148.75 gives 0.84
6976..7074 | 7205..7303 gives 1.07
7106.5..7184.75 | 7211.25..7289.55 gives 1.28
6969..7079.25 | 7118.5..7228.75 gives 0.87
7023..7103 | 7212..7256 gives 1.02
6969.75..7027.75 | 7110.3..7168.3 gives 0.86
